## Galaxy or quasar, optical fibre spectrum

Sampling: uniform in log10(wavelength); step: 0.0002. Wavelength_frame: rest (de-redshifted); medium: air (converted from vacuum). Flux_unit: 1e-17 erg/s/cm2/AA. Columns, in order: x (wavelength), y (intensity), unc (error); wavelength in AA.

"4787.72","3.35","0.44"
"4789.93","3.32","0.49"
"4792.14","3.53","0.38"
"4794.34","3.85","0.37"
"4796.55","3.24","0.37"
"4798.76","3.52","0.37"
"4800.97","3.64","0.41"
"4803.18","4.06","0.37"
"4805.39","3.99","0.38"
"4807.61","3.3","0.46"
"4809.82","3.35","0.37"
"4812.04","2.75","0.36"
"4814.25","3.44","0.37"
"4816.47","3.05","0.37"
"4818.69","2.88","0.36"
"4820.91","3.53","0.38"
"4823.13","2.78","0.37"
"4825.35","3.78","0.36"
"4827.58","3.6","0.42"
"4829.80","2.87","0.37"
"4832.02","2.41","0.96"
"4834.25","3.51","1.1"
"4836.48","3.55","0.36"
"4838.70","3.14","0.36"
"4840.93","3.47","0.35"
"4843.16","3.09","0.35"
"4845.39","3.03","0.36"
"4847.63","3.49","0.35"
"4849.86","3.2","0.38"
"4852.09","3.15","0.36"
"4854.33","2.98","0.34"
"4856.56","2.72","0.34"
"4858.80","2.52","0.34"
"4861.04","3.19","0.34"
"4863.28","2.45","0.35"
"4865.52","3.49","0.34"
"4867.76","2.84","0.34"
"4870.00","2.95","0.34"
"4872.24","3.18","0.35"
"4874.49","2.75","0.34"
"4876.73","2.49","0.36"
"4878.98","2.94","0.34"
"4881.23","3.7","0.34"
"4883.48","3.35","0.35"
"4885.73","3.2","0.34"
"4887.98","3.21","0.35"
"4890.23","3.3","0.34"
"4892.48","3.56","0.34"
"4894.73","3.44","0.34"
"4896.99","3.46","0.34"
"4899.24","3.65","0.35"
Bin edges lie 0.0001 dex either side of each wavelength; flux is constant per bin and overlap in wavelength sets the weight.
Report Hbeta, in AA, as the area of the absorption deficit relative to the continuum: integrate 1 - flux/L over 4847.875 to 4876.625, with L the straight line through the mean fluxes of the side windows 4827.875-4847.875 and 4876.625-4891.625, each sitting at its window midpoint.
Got 2.2 AA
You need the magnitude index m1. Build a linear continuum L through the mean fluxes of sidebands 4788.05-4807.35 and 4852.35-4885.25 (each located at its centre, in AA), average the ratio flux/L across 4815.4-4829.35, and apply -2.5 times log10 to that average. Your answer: 0.05 mag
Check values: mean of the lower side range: 3.62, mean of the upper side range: 2.98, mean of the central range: 3.25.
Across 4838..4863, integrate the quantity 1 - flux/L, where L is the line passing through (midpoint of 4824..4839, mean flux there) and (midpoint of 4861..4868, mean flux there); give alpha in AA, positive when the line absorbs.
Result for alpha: 0.3 AA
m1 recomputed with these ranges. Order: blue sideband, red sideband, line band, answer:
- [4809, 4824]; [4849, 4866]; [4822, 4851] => -0.069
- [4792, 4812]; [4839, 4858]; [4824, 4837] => 0.012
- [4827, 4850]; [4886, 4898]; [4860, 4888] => 0.093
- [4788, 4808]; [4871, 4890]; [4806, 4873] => 0.076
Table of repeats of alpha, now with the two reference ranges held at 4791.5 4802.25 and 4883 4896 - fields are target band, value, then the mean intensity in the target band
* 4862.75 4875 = 1.5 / 2.98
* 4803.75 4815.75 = 0.5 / 3.39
